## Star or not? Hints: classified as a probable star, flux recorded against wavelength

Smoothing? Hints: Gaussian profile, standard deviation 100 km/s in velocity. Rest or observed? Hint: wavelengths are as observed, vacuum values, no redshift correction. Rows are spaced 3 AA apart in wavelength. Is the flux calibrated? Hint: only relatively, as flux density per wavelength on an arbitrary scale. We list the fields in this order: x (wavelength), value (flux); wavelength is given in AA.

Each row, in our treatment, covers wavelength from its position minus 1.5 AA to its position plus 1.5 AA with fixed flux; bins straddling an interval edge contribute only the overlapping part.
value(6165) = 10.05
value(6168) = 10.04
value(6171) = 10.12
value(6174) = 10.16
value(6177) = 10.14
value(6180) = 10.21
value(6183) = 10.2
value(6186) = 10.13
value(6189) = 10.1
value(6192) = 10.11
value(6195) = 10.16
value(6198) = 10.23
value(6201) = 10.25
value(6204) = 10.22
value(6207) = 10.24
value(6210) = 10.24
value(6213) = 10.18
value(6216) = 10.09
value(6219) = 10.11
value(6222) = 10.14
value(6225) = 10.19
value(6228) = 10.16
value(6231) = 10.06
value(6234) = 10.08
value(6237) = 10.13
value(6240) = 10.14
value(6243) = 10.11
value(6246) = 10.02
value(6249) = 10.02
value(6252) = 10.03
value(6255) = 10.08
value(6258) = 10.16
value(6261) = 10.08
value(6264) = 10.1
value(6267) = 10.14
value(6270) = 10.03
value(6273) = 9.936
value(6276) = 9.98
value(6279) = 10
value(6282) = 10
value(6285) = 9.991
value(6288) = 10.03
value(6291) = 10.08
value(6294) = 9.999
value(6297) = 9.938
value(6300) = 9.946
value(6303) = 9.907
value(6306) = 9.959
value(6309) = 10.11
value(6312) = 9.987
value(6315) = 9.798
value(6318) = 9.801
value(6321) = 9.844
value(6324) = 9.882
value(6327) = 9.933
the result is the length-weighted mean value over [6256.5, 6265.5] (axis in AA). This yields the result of 10.1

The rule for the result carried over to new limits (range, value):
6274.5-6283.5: 9.99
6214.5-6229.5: 10.1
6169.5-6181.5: 10.2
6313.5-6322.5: 9.81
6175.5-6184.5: 10.2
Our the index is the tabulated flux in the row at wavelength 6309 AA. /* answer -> 10.11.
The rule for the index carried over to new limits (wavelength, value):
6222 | 10.14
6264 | 10.1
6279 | 10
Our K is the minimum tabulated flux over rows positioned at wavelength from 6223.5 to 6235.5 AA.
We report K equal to 10.06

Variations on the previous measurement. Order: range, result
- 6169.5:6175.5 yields 10.12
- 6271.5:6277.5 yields 9.936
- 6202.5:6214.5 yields 10.18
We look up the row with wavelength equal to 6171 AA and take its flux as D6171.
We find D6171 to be 10.12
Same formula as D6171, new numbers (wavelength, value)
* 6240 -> 10.14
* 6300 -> 9.946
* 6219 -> 10.11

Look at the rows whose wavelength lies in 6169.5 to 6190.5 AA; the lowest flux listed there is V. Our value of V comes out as 10.1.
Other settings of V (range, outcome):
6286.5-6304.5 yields 9.907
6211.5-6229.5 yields 10.09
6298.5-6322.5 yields 9.798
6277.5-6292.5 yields 9.991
